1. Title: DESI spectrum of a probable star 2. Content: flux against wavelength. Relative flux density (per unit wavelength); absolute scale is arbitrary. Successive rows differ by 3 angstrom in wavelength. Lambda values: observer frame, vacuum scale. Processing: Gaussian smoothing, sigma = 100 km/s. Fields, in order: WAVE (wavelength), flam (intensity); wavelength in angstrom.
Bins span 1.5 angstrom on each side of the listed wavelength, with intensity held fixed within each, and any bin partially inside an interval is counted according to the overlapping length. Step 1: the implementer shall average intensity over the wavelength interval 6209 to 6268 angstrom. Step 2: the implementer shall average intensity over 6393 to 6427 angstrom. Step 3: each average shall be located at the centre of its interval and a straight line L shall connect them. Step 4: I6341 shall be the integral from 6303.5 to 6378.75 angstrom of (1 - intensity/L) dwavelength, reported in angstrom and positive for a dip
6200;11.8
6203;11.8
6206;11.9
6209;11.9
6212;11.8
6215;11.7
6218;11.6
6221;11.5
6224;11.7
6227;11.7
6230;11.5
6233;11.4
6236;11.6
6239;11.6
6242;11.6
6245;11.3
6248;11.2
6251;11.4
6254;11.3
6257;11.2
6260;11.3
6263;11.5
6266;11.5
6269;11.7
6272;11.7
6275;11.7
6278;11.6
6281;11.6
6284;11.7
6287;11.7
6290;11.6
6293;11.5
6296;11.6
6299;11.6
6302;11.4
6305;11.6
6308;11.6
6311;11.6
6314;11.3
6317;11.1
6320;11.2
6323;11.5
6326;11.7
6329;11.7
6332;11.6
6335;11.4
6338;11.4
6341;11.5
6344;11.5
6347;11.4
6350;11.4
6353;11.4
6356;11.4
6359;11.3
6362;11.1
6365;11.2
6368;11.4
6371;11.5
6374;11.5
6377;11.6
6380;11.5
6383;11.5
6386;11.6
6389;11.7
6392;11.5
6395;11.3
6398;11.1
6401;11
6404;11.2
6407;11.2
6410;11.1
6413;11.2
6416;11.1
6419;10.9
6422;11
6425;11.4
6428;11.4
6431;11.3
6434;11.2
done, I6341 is -1.0 angstrom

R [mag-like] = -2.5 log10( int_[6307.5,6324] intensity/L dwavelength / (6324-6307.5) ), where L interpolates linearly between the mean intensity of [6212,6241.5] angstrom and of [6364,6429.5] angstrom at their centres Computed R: 0.01 mag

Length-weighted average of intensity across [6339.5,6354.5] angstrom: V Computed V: 11.4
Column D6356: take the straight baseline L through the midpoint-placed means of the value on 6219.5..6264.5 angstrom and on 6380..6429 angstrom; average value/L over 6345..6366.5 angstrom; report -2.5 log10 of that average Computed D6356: 0.00 mag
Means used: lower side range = 11.5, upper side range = 11.3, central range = 11.3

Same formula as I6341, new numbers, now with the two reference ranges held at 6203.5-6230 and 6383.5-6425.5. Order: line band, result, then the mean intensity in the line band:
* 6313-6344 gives -0.04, 11.4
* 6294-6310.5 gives -0.09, 11.6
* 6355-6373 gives 0.03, 11.3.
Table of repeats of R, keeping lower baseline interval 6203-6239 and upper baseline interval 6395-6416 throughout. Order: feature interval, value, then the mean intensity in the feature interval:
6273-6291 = -0.015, 11.7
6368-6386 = -0.028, 11.5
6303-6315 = -0.011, 11.5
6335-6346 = -0.012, 11.5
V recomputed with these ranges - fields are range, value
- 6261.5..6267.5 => 11.5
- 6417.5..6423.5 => 11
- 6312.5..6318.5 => 11.2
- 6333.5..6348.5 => 11.4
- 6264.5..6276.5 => 11.6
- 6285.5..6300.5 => 11.6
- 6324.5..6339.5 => 11.6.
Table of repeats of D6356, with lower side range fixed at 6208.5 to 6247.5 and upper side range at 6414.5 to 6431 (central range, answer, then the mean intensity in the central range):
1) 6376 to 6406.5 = -0.014 mag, 11.4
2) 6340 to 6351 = -0.011 mag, 11.5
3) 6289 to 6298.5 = -0.011 mag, 11.6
